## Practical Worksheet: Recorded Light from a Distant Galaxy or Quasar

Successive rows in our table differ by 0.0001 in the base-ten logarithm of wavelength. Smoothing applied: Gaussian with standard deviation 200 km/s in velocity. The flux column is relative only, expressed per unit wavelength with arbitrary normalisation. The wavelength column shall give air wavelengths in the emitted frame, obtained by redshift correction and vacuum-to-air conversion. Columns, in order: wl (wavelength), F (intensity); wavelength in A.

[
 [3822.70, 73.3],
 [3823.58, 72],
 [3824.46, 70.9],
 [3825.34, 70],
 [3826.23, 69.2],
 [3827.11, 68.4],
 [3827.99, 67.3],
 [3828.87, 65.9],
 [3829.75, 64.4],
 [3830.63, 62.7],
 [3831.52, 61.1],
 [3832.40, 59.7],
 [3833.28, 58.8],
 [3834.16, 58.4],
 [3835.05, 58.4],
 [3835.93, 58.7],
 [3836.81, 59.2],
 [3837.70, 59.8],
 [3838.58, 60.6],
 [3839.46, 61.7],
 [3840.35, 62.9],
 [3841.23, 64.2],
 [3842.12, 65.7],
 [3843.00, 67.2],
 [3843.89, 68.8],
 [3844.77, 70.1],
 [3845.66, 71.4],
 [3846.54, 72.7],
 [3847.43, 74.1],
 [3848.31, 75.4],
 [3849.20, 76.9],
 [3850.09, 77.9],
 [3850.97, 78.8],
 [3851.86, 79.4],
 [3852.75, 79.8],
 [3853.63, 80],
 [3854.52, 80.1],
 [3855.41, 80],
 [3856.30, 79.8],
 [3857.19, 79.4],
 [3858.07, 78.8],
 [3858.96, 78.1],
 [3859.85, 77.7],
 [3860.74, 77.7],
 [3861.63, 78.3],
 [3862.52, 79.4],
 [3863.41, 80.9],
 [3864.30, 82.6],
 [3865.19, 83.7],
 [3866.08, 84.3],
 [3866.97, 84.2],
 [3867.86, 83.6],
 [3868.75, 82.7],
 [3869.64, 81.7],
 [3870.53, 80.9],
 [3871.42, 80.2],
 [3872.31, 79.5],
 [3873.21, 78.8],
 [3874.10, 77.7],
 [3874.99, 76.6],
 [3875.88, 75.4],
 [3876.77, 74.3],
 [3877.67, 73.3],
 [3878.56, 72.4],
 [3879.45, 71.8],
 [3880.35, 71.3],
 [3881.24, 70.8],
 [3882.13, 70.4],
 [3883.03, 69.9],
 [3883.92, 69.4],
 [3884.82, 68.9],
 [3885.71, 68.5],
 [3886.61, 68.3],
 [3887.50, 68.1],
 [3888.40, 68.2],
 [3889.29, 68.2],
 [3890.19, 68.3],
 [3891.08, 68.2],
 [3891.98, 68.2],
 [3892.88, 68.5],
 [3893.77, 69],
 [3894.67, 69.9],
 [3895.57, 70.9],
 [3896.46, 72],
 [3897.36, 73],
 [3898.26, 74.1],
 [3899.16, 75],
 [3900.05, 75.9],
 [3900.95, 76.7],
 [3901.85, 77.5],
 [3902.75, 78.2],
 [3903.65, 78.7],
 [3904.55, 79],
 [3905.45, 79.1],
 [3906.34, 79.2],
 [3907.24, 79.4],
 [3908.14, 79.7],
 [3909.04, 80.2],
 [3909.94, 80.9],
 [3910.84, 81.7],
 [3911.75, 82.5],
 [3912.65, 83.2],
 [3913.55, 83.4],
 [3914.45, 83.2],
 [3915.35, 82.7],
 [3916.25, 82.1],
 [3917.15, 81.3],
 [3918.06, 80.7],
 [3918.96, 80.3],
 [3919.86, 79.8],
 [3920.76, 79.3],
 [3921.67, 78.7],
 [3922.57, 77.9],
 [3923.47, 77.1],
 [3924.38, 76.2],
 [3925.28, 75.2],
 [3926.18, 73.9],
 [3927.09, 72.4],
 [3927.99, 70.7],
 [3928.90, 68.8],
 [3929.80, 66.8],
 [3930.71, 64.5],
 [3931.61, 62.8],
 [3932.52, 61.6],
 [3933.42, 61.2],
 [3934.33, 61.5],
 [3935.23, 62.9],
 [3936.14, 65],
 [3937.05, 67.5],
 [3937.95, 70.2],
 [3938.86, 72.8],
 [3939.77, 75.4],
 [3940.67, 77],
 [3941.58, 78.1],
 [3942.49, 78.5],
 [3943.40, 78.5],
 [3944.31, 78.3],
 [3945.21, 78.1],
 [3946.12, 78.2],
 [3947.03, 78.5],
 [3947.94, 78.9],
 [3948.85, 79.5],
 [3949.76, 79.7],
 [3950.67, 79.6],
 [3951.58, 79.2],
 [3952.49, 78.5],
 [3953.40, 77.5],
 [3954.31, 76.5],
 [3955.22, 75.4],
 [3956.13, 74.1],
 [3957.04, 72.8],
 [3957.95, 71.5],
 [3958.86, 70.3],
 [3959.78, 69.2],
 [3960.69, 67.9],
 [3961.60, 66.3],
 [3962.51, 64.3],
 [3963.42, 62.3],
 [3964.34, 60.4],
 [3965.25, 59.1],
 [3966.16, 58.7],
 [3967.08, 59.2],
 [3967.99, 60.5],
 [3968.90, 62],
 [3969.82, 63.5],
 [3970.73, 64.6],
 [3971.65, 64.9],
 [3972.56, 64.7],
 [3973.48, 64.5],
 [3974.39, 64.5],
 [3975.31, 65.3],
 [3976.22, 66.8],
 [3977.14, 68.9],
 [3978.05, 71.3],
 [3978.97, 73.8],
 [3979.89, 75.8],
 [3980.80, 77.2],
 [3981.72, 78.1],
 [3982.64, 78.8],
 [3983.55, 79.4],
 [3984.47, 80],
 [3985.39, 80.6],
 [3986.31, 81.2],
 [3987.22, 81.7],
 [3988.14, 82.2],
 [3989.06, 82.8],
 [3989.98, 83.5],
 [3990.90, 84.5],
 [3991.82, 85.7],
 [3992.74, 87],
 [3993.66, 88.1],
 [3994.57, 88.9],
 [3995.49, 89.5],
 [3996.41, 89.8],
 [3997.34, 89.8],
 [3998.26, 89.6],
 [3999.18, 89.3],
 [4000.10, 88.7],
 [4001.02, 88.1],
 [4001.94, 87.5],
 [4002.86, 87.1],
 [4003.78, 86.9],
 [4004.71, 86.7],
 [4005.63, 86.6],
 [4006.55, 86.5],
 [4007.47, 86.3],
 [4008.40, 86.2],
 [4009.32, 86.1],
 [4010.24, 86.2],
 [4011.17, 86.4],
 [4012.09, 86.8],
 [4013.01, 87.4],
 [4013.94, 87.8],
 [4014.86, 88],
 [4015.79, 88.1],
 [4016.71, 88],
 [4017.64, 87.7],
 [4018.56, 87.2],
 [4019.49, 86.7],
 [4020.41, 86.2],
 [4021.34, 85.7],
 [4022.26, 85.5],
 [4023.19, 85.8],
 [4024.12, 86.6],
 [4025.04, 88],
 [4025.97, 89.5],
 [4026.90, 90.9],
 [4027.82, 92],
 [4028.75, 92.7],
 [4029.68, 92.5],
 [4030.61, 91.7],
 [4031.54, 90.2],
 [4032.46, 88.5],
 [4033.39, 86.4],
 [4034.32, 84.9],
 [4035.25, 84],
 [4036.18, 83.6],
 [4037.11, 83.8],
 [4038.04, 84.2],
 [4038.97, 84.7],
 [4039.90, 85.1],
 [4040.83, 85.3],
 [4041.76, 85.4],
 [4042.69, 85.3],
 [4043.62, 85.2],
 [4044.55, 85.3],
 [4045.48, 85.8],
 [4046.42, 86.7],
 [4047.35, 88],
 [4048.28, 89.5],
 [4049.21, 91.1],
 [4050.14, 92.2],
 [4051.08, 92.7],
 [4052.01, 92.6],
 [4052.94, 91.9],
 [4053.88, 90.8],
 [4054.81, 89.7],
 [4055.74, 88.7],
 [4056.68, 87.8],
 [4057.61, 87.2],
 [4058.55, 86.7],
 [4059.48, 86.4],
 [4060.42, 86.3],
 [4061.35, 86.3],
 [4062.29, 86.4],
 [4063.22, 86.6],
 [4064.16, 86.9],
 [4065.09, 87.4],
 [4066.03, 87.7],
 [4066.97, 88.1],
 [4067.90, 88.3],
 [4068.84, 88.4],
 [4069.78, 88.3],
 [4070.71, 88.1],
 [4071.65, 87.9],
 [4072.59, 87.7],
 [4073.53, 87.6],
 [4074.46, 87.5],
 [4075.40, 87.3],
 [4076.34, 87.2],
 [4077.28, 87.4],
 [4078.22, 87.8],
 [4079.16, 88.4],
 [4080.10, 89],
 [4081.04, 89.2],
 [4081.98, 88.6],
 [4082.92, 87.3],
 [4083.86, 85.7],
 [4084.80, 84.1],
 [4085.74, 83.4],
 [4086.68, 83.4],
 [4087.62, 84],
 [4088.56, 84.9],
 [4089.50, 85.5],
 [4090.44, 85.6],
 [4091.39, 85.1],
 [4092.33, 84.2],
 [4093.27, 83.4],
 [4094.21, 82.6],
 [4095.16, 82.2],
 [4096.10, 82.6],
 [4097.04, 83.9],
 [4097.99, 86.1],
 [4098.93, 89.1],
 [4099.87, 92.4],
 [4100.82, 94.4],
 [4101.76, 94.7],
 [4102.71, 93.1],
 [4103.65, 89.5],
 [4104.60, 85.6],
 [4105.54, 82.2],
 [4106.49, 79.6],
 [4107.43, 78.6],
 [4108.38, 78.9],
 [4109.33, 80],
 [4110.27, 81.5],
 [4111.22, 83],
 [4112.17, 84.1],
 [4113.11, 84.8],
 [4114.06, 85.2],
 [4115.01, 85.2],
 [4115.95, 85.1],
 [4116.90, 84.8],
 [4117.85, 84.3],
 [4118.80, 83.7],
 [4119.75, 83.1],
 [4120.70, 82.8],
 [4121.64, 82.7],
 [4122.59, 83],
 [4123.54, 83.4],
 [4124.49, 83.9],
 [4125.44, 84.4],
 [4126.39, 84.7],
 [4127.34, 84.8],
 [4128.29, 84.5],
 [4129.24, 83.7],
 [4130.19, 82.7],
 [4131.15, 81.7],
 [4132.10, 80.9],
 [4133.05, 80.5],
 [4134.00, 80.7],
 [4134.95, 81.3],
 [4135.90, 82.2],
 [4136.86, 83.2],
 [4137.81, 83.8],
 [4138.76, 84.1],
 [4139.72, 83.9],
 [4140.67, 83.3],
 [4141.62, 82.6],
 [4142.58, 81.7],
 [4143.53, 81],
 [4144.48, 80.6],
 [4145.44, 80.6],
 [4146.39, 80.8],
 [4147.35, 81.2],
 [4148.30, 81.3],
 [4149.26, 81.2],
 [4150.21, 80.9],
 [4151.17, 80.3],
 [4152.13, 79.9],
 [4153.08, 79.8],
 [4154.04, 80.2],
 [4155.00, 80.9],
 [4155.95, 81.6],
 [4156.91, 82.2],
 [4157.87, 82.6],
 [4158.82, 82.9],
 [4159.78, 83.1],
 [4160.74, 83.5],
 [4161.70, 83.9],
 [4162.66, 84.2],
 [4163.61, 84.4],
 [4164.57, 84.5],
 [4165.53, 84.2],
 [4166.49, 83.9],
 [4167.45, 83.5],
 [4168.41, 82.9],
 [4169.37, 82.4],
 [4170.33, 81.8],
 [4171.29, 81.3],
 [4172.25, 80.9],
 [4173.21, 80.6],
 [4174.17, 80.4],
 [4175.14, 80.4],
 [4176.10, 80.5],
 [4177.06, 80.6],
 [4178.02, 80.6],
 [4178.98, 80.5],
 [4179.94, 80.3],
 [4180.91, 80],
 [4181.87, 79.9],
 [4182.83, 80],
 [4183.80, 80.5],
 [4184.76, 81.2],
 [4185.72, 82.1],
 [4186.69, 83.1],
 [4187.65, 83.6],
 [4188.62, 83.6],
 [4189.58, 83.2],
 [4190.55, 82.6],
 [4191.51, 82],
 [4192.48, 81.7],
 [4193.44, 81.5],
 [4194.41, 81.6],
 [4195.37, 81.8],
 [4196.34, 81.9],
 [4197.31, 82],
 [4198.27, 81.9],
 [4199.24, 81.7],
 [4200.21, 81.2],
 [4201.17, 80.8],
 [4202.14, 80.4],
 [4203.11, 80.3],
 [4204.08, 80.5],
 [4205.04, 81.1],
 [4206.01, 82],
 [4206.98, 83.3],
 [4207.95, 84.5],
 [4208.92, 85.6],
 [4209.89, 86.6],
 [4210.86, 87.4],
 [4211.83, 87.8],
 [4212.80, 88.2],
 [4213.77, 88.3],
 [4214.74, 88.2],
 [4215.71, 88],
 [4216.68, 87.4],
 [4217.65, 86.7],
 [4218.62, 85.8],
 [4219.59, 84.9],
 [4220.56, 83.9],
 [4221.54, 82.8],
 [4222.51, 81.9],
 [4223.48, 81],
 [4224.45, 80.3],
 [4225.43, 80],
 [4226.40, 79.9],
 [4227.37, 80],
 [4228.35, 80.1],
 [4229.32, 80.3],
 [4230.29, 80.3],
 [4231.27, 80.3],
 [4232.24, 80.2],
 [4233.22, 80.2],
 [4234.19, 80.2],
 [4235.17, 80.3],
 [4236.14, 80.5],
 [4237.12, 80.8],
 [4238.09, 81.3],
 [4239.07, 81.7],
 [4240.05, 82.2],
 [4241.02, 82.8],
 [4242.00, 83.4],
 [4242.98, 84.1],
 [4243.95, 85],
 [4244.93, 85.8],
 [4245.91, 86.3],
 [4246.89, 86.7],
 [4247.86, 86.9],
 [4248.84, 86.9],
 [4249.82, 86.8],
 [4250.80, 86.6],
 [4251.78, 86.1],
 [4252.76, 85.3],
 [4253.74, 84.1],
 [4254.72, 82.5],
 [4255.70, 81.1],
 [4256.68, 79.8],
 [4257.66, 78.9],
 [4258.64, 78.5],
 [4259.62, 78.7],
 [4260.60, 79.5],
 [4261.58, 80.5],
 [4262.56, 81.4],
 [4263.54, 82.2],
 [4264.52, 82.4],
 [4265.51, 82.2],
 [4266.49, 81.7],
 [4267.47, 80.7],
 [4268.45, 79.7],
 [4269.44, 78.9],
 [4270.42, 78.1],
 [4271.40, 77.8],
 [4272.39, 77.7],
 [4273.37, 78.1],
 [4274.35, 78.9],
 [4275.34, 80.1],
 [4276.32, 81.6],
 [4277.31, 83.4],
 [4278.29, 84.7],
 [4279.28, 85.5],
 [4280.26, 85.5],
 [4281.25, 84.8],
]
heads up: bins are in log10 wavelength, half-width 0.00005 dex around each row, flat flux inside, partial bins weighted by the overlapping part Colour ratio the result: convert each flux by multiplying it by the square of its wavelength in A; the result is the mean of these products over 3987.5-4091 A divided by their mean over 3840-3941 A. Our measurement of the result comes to 1.26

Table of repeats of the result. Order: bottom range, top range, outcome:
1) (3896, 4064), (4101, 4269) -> 1.14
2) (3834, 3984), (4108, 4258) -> 1.29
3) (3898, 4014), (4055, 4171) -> 1.19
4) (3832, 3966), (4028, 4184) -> 1.27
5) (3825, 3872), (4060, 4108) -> 1.34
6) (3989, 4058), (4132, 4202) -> 1.00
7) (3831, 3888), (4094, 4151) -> 1.30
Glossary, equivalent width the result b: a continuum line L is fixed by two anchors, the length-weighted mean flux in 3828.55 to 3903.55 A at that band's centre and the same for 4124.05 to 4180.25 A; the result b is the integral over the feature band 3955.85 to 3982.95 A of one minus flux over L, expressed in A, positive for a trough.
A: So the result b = 3.1 A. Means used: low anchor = 72.6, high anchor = 82.1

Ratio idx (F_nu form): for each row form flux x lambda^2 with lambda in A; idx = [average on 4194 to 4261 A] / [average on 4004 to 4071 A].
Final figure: 1.0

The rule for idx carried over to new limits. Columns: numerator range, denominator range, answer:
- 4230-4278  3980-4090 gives 1.05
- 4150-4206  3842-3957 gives 1.24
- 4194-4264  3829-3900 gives 1.37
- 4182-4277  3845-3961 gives 1.28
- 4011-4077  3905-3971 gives 1.26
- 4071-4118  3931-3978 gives 1.32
